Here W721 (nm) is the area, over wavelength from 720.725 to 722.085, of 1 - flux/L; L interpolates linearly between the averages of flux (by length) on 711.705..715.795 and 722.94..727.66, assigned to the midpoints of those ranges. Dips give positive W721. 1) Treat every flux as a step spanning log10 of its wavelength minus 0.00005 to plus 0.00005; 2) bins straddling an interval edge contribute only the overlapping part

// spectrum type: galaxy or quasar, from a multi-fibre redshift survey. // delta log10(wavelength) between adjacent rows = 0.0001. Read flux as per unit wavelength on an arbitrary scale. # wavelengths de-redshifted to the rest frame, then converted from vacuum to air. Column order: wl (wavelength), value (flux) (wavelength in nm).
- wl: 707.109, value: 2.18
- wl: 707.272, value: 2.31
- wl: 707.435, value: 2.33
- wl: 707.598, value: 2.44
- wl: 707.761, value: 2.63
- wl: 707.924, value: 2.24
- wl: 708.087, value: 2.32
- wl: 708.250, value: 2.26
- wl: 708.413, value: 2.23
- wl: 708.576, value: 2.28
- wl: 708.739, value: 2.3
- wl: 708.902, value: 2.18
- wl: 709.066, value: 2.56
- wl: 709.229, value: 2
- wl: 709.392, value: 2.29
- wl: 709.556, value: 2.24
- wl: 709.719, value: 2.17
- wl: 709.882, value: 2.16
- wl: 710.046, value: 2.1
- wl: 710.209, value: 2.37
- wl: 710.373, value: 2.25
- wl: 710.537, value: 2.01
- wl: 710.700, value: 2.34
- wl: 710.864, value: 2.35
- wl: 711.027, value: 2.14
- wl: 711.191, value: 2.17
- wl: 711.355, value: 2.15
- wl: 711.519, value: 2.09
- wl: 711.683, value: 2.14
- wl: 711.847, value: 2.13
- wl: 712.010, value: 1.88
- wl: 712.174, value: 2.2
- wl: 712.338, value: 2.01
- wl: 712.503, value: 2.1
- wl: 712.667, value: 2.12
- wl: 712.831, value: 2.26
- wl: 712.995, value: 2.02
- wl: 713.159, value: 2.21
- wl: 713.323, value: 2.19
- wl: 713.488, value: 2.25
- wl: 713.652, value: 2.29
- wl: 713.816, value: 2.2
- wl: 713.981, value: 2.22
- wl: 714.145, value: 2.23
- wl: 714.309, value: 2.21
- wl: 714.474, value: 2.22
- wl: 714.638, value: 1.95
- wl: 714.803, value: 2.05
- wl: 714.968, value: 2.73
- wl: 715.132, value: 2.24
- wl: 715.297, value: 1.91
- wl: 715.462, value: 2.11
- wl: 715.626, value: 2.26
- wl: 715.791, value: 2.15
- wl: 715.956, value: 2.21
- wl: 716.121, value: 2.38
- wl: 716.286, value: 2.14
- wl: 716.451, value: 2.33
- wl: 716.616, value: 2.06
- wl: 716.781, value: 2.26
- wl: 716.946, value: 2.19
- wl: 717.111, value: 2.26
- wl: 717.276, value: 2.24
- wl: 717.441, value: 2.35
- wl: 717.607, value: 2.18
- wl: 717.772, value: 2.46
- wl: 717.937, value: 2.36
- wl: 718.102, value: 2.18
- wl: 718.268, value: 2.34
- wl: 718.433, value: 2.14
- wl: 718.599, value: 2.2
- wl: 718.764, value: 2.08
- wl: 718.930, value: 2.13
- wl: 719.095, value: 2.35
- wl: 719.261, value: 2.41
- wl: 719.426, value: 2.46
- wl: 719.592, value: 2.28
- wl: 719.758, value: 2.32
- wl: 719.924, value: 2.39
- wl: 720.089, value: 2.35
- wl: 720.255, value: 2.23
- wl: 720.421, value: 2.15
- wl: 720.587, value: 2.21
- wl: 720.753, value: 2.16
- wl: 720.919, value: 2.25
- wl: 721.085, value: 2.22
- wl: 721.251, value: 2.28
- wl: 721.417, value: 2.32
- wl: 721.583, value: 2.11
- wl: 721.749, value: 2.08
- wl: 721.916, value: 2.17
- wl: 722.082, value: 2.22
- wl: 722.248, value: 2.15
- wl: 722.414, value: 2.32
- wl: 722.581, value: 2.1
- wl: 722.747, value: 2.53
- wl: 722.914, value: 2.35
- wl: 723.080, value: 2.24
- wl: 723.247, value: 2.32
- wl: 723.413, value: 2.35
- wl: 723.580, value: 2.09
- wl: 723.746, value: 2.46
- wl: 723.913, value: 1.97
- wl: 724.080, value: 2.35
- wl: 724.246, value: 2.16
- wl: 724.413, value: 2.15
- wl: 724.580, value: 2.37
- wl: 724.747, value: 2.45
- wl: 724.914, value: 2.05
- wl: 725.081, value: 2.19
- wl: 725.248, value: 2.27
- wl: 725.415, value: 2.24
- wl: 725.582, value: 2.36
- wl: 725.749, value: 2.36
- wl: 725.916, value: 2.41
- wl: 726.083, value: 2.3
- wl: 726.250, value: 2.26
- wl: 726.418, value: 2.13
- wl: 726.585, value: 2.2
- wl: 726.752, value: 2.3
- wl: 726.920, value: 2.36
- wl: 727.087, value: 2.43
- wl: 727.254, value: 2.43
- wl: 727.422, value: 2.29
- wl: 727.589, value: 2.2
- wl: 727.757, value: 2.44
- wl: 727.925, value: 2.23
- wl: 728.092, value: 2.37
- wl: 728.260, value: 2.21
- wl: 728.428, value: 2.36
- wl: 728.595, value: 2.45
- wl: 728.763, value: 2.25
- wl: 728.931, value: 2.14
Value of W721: 0.02 nm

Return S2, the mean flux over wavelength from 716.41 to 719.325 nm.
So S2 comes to 2.25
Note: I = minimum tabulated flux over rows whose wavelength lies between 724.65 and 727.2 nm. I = 2.05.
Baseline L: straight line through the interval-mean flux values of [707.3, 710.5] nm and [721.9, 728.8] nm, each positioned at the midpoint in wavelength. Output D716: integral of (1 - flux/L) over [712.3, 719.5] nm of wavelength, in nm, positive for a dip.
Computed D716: 0.19 nm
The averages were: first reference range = 2.28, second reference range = 2.28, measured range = 2.22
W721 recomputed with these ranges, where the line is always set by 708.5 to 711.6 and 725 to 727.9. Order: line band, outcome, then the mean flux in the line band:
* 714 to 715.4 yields 0.03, 2.19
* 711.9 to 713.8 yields 0.08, 2.14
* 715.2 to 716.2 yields 0.03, 2.17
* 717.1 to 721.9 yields 0.02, 2.26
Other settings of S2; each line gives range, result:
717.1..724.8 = 2.26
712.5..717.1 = 2.2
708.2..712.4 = 2.19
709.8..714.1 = 2.17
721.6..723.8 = 2.25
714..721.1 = 2.24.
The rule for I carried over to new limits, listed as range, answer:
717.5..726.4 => 1.97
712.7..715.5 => 1.91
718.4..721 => 2.08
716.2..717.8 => 2.06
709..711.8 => 2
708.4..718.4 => 1.88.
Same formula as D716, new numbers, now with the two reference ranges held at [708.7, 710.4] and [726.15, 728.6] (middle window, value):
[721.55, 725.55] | 0.089 nm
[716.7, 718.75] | 0.010 nm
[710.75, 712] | 0.049 nm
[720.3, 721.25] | 0.031 nm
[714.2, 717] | 0.074 nm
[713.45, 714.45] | 0.010 nm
